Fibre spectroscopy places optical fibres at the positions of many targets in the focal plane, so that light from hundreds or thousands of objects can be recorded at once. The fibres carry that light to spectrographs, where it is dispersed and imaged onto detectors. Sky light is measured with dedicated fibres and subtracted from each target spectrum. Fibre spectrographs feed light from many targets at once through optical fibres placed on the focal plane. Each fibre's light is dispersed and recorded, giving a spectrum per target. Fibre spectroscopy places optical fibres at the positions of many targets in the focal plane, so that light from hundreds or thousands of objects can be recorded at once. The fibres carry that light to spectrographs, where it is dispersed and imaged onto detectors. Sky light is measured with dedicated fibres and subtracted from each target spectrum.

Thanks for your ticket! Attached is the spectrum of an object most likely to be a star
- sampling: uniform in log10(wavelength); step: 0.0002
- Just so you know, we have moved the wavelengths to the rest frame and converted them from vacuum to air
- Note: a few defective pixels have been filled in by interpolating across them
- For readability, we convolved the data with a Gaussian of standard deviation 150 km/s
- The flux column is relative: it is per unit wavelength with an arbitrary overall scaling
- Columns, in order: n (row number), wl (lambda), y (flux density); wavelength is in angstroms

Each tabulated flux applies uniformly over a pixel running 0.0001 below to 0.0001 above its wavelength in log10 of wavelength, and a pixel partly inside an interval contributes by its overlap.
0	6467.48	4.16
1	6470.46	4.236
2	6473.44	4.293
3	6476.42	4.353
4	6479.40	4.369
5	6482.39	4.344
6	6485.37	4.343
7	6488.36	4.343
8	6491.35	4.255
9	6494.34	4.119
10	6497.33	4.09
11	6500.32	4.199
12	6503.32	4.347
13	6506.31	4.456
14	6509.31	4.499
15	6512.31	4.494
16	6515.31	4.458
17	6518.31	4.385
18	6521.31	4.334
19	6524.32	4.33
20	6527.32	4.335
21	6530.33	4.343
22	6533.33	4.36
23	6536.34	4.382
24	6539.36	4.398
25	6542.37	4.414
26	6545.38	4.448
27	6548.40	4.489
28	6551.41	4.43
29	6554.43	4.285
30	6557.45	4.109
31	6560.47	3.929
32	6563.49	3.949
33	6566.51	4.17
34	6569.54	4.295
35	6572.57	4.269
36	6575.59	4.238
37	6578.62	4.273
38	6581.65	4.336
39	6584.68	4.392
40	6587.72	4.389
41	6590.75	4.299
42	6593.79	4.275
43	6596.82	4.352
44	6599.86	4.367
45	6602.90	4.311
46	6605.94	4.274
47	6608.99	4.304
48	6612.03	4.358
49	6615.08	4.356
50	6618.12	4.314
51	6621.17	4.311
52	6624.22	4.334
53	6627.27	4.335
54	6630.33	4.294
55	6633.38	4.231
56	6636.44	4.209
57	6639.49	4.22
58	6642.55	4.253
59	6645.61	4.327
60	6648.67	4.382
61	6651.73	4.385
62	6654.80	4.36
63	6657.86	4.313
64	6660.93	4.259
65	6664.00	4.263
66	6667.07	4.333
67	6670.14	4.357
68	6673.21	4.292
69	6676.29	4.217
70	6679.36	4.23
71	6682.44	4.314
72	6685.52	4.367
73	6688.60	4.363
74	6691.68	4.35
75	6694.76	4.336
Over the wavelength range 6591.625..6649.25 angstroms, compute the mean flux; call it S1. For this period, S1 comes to 4.3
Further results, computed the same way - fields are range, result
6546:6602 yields 4.27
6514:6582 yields 4.3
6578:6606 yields 4.33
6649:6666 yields 4.32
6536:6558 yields 4.38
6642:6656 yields 4.35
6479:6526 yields 4.33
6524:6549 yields 4.39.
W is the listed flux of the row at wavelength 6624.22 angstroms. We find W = 4.334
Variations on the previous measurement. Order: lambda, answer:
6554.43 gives 4.285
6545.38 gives 4.448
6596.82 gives 4.352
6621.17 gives 4.311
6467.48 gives 4.16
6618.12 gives 4.314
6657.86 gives 4.313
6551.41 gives 4.43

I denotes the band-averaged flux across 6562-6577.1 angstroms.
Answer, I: 4.19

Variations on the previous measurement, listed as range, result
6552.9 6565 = 4.07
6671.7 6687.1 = 4.28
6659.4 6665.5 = 4.26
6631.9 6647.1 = 4.25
